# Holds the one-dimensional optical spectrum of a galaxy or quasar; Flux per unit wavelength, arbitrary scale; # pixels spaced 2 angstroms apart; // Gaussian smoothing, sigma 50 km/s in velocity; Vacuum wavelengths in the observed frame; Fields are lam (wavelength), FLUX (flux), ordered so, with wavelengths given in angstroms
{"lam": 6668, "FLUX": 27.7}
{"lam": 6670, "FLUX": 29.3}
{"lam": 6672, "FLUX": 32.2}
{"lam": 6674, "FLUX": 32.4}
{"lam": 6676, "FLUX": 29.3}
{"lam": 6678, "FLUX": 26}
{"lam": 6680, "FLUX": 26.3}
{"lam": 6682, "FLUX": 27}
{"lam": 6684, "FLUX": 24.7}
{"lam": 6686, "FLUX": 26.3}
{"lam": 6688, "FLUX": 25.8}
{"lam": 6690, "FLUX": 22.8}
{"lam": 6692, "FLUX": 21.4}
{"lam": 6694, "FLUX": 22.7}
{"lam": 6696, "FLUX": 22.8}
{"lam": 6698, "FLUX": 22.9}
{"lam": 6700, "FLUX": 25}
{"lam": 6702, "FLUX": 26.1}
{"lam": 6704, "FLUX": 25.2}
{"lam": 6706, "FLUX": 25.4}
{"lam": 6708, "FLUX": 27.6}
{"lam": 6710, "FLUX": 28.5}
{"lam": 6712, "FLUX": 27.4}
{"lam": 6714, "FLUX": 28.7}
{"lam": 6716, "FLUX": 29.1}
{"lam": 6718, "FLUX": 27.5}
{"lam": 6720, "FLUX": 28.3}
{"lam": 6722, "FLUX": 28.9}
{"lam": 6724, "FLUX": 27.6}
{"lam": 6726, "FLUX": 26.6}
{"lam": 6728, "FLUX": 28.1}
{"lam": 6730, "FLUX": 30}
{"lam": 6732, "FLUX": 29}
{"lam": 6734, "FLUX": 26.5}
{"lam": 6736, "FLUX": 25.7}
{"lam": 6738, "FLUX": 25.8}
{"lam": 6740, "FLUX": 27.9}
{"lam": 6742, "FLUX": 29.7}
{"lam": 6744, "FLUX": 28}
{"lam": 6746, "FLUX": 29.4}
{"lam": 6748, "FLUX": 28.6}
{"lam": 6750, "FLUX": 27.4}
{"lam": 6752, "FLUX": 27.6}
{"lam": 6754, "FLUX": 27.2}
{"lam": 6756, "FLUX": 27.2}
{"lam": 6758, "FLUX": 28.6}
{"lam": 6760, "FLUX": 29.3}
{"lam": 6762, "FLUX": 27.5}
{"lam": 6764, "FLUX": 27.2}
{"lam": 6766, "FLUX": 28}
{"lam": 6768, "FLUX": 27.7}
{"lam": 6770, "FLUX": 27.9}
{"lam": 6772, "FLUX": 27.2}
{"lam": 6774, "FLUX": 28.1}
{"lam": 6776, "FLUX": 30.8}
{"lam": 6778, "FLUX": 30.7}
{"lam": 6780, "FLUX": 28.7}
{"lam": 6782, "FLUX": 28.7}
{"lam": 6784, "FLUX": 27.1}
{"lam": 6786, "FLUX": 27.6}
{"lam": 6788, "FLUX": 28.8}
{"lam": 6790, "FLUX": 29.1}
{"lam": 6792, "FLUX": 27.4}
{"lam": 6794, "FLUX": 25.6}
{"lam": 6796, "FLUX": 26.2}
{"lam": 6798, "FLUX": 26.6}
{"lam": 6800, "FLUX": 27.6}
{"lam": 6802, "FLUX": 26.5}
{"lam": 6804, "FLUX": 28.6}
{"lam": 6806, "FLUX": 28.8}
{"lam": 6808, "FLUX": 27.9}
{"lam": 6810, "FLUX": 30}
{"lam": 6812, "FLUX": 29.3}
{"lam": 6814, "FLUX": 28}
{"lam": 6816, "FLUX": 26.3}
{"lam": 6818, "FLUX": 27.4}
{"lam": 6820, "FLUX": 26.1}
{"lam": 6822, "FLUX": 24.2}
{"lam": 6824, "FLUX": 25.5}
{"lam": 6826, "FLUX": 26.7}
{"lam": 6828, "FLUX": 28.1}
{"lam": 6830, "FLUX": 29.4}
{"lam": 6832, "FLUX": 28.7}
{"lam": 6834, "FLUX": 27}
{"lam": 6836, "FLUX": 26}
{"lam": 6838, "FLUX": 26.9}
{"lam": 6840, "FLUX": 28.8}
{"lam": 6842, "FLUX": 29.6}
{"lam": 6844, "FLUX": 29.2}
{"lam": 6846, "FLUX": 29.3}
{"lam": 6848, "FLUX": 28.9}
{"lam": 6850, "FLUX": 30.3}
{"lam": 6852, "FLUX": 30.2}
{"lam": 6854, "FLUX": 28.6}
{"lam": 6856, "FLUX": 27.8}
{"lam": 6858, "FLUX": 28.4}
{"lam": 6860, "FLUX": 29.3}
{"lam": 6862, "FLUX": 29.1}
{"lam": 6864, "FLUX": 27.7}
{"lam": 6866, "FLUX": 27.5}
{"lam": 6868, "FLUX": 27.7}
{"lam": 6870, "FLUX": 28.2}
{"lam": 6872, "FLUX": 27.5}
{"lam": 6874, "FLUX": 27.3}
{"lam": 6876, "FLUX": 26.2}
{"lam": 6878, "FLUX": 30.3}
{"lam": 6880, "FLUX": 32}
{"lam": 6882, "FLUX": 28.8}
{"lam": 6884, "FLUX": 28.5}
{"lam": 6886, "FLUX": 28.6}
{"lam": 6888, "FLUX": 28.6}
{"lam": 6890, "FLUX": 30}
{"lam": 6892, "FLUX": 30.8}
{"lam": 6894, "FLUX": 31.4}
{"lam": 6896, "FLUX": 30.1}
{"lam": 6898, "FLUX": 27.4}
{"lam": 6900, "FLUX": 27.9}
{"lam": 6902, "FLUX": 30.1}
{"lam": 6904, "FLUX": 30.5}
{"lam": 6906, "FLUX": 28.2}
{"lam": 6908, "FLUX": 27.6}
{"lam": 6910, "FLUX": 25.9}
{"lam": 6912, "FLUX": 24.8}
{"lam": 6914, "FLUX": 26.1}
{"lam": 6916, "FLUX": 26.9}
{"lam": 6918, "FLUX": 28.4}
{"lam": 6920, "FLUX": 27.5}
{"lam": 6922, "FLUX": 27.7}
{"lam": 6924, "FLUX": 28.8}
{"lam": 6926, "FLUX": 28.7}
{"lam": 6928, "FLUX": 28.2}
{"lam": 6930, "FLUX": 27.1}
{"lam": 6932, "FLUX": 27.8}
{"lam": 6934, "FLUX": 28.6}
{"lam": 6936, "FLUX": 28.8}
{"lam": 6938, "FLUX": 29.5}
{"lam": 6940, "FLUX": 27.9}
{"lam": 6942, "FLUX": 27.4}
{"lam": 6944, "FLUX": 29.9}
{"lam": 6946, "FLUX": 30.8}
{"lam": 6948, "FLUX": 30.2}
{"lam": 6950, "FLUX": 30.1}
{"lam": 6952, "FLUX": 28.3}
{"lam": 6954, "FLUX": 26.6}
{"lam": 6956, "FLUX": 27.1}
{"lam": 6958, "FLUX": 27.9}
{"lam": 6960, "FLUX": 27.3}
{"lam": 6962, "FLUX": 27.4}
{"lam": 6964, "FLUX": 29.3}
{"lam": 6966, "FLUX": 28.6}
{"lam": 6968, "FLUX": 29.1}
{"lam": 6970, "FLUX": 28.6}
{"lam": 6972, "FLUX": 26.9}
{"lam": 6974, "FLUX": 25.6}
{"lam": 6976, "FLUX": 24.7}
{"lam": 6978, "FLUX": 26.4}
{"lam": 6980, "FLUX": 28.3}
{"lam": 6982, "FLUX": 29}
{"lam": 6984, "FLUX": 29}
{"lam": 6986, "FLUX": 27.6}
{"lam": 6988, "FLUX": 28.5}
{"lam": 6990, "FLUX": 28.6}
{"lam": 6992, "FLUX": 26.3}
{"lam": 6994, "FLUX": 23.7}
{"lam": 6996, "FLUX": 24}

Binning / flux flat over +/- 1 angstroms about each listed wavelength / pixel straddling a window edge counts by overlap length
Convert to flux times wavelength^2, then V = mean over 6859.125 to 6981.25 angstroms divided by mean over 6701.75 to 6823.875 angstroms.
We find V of 1.07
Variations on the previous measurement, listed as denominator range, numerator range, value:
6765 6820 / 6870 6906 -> 1.07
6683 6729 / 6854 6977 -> 1.15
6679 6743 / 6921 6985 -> 1.14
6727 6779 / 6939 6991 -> 1.06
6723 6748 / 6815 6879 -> 1.04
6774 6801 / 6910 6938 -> 1.03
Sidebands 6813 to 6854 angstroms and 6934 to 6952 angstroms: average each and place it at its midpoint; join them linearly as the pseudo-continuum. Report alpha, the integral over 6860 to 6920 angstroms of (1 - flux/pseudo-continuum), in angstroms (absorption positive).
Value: 0.3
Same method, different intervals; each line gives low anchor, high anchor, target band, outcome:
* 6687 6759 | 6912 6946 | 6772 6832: -1.0 angstroms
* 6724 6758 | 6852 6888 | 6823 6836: 0.4 angstroms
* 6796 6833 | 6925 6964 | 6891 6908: -0.8 angstroms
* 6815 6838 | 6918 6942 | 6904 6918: 0.5 angstroms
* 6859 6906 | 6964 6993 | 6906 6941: 0.9 angstroms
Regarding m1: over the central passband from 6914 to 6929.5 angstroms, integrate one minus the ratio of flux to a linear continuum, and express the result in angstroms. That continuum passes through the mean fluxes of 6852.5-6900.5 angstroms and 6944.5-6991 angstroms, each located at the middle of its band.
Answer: 0.3 angstroms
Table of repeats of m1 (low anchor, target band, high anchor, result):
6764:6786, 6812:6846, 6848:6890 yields 1.3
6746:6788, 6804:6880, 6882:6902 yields 1.9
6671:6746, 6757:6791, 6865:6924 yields -1.2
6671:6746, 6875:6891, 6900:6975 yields -0.7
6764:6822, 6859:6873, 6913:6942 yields -0.1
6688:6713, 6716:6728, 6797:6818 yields -1.2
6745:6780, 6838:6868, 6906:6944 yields -0.9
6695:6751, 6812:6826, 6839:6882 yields 0.9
